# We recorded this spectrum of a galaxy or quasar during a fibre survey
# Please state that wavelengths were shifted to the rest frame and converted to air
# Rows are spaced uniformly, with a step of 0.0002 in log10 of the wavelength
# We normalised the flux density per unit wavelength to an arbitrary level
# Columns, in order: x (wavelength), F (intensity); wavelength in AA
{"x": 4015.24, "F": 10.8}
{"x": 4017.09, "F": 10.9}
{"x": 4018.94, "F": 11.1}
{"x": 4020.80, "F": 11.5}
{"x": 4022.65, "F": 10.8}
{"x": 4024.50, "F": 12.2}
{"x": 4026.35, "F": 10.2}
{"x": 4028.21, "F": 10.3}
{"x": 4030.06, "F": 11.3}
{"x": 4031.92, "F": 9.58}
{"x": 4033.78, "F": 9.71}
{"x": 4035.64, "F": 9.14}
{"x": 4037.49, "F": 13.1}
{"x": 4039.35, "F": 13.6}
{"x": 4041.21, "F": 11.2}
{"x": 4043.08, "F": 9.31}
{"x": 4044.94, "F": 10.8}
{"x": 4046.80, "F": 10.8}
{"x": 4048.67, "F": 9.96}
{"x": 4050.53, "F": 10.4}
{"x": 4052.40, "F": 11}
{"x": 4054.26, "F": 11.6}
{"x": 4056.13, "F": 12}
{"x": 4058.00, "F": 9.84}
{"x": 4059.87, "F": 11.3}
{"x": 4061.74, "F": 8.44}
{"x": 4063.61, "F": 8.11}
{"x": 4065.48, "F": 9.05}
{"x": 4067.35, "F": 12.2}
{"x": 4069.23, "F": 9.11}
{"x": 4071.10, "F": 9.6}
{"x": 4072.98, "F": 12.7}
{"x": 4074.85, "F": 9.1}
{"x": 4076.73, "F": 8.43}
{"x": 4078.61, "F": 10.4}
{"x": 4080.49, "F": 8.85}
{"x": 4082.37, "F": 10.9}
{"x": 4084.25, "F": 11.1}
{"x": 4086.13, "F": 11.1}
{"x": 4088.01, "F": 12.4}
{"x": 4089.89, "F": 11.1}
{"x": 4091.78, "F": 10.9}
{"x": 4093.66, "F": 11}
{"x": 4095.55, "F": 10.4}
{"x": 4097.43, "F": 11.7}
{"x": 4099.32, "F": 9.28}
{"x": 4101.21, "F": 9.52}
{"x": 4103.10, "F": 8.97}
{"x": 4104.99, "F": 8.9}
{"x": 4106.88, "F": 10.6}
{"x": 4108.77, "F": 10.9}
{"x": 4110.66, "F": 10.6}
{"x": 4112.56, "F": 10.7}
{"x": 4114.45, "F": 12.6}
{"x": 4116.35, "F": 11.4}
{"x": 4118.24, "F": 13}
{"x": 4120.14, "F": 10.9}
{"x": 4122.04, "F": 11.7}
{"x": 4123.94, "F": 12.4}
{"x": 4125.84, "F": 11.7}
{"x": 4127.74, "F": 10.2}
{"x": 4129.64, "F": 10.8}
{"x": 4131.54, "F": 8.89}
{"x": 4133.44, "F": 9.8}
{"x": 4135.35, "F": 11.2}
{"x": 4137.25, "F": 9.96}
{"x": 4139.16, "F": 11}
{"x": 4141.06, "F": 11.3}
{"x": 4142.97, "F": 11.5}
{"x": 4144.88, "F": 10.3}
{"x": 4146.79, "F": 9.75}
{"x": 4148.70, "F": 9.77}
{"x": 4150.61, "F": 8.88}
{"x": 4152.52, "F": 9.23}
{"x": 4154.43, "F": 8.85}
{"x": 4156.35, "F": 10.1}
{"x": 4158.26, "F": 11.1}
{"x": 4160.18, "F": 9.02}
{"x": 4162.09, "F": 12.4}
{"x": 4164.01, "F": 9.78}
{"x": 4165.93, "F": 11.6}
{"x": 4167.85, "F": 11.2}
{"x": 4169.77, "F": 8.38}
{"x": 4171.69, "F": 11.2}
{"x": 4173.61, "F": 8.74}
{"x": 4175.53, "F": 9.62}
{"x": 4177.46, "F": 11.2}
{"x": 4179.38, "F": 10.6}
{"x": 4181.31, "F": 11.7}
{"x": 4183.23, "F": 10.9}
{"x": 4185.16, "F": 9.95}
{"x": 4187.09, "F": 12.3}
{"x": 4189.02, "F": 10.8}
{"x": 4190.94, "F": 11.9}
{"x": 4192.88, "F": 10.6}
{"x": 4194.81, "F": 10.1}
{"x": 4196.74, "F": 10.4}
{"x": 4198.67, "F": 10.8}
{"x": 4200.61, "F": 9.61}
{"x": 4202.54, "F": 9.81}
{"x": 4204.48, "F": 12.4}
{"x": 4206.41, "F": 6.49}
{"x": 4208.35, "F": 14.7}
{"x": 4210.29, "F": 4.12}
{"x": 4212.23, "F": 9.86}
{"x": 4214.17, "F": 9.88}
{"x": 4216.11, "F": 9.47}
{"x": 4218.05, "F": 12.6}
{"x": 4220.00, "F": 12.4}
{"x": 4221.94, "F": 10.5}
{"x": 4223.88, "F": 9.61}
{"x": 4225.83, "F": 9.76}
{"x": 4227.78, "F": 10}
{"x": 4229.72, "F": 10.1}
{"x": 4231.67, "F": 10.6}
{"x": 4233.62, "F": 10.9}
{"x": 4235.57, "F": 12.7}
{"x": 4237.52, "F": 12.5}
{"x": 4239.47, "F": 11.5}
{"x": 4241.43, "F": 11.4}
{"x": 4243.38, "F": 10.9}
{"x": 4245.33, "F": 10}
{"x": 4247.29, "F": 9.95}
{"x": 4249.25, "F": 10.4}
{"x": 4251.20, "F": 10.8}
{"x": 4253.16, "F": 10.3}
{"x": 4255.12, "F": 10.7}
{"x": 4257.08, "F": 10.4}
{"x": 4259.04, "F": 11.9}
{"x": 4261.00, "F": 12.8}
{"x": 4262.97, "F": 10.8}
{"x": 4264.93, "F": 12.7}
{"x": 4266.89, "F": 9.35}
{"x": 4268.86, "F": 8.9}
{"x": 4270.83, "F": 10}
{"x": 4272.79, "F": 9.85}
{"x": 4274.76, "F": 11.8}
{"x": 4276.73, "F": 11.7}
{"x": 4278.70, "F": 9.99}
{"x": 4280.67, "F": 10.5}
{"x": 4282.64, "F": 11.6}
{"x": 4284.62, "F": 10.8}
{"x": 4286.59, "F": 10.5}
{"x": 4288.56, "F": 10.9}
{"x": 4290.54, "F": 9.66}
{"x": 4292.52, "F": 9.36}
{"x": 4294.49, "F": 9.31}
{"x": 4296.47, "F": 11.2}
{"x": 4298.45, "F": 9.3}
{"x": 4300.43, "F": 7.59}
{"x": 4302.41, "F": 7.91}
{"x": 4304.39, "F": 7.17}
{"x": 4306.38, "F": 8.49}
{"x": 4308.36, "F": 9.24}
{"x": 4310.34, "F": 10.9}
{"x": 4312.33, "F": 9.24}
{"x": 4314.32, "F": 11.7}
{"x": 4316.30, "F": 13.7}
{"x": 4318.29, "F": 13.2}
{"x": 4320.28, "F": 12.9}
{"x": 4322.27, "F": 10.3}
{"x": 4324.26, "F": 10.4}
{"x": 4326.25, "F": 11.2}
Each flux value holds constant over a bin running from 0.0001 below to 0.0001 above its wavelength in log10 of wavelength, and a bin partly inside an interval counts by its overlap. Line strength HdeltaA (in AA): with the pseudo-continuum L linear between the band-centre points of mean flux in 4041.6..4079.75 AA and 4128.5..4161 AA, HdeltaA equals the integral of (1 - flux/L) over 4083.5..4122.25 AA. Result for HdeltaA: -2.8 AA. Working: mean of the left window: 10.2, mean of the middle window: 10.9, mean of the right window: 10.1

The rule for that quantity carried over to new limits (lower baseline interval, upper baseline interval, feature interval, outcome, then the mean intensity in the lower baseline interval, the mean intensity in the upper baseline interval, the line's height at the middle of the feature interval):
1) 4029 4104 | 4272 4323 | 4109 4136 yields -1.77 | 10.5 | 10.3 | 10.4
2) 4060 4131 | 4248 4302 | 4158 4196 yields -0.48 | 10.6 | 10.5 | 10.5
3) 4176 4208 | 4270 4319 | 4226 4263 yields -1.89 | 10.7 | 10.2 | 10.4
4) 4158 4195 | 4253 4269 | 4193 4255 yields 2.16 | 10.7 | 11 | 10.9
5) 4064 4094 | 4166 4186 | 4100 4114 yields 0.44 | 10.4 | 10.4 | 10.4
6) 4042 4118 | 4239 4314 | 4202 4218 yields 0.88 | 10.5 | 10.3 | 10.3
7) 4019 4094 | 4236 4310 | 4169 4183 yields 0.26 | 10.6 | 10.3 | 10.5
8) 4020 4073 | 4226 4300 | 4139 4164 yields 1.02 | 10.6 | 10.7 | 10.6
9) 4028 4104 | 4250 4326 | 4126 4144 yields -0.16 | 10.5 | 10.5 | 10.5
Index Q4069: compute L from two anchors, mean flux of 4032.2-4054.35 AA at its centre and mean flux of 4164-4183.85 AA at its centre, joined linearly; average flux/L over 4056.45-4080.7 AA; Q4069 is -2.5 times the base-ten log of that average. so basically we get 0.09 mag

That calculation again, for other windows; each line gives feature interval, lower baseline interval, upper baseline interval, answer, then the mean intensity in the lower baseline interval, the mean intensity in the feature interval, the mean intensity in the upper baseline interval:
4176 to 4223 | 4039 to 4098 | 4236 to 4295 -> 0.01 mag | 10.5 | 10.5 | 10.7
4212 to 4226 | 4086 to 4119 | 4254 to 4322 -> 0.00 mag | 10.8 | 10.6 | 10.5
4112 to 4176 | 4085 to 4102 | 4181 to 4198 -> 0.03 mag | 10.8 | 10.6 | 10.9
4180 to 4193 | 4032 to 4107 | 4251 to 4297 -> -0.06 mag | 10.4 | 11.2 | 10.6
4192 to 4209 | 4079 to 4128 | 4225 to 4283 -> 0.04 mag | 10.9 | 10.5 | 10.8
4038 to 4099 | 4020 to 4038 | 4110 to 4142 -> 0.03 mag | 10.7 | 10.6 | 11.1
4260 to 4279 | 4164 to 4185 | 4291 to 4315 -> -0.13 mag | 10.5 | 10.8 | 9.26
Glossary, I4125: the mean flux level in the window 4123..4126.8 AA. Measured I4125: 12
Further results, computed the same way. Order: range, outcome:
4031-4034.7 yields 9.64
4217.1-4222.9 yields 11.8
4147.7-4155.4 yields 9.19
